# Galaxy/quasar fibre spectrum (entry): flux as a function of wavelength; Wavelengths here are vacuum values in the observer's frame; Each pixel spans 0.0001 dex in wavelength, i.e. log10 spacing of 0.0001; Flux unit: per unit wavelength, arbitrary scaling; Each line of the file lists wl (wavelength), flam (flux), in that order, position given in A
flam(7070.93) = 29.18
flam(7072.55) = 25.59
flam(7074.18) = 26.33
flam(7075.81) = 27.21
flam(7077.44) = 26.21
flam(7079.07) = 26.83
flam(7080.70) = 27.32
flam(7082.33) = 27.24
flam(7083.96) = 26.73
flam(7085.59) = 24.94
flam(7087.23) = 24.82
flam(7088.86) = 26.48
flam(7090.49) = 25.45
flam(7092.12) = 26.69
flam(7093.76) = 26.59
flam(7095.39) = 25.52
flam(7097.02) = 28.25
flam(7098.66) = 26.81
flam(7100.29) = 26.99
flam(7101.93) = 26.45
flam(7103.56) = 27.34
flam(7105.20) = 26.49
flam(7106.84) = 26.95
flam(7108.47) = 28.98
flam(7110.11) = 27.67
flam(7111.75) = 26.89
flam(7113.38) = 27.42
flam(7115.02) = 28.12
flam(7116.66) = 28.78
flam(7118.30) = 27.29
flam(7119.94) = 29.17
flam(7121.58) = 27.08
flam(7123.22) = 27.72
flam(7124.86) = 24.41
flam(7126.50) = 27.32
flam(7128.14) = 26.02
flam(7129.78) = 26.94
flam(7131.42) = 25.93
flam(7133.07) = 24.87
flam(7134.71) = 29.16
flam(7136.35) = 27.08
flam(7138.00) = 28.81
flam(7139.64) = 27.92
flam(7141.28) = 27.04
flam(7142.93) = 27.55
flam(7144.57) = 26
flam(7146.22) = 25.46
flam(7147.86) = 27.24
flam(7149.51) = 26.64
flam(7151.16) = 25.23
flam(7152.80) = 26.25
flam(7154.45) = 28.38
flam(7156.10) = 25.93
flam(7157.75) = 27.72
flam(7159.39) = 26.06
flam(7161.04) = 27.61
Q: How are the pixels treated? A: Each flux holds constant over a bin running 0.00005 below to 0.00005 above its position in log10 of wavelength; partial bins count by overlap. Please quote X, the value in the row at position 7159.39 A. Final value 26.06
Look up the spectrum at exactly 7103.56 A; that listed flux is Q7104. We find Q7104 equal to 27.34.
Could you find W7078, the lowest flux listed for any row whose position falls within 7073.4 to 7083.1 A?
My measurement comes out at 26.21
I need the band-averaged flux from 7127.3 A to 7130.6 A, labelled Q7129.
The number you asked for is 26.5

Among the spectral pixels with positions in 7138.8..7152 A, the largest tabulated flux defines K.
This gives 27.92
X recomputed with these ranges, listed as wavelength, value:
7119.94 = 29.17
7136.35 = 27.08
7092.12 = 26.69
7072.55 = 25.59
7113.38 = 27.42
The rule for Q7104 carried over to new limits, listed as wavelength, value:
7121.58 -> 27.08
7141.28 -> 27.04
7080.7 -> 27.32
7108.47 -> 28.98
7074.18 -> 26.33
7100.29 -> 26.99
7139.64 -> 27.92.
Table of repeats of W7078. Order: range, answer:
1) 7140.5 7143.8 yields 27.04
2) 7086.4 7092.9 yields 24.82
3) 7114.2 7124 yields 27.08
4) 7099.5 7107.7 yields 26.45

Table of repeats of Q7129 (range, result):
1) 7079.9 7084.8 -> 27.1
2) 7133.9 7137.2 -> 28.1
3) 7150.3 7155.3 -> 26.6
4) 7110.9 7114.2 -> 27.2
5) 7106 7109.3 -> 28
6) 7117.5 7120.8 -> 28.2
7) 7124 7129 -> 26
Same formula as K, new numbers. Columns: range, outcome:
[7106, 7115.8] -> 28.98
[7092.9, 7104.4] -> 28.25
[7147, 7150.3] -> 27.24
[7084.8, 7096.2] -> 26.69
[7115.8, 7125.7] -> 29.17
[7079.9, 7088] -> 27.32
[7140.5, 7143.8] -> 27.55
